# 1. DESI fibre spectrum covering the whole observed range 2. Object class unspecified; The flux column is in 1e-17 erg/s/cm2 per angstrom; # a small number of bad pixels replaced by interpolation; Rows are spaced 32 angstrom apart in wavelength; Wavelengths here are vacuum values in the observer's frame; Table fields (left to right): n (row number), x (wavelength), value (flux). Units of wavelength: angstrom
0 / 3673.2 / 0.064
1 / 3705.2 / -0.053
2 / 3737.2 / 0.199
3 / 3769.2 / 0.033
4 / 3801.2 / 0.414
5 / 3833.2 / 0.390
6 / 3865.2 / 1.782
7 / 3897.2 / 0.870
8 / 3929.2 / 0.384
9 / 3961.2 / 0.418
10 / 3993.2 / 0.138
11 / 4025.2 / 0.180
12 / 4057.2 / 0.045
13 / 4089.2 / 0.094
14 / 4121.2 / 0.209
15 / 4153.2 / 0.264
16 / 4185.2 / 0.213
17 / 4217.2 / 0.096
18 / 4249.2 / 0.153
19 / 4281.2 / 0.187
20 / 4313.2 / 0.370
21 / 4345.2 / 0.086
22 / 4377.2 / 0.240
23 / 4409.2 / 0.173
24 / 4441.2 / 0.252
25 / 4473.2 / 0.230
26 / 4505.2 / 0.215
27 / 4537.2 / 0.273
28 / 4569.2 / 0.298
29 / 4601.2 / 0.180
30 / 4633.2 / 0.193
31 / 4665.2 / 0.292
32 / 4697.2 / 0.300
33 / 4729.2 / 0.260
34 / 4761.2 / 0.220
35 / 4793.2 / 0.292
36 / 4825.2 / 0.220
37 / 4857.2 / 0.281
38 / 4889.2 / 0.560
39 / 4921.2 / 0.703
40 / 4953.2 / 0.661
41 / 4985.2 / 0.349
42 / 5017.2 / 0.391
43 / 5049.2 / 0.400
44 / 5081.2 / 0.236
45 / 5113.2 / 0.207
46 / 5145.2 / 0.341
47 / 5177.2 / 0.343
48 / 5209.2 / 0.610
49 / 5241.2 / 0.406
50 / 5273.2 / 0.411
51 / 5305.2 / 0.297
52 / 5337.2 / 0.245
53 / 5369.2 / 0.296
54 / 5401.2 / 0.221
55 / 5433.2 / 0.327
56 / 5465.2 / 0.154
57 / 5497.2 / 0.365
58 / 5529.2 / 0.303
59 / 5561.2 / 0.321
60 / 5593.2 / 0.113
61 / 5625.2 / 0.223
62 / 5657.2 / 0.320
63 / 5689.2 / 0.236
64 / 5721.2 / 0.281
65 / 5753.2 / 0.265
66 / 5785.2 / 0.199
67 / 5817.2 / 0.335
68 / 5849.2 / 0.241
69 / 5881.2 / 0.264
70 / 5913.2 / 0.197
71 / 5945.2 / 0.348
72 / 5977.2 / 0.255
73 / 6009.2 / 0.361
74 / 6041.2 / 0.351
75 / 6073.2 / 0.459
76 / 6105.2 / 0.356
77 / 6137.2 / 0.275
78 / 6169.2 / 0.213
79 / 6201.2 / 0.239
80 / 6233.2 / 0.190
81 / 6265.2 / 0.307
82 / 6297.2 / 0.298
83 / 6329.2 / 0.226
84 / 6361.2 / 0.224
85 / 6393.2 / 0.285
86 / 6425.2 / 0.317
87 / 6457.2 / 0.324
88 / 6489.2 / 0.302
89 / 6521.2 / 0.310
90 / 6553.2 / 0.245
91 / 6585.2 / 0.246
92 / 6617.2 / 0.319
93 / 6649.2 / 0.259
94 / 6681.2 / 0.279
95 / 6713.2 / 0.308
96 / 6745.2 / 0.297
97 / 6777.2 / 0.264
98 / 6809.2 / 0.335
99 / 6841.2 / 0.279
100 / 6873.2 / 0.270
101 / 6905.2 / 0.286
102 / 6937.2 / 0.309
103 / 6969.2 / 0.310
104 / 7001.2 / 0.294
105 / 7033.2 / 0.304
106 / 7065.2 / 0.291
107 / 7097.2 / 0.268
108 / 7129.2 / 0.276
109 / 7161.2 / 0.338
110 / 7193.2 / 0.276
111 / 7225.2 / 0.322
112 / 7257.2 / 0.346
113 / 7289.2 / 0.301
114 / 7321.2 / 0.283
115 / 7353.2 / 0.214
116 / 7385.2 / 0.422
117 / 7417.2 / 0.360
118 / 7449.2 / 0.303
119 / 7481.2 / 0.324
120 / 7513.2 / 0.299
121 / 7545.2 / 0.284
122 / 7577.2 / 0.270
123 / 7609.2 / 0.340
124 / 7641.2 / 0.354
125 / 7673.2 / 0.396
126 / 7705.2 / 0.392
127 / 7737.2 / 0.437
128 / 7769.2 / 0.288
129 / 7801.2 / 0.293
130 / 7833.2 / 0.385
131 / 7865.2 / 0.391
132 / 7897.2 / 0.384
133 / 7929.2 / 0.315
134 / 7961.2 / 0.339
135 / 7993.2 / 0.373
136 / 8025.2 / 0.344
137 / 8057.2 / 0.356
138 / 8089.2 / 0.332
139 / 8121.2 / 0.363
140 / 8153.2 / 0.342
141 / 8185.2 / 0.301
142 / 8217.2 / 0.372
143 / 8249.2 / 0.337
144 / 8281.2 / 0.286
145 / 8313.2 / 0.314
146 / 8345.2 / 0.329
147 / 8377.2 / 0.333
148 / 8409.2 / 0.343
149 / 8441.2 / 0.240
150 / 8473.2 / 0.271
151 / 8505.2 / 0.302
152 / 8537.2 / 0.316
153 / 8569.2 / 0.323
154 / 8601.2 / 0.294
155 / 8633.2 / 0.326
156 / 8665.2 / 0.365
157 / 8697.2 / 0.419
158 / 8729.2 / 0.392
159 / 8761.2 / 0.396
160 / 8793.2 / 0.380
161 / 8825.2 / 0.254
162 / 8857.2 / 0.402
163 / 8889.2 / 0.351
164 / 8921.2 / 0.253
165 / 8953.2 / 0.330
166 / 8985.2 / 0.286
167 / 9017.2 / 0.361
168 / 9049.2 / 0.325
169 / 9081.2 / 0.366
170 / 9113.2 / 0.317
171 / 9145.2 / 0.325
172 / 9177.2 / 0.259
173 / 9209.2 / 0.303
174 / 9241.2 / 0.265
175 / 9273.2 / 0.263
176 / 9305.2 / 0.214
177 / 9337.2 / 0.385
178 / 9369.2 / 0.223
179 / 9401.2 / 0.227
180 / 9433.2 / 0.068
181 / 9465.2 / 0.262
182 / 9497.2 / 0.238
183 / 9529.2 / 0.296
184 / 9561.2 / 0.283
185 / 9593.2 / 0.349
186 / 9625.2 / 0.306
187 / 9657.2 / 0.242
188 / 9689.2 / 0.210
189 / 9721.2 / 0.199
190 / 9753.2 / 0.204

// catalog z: 2.182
